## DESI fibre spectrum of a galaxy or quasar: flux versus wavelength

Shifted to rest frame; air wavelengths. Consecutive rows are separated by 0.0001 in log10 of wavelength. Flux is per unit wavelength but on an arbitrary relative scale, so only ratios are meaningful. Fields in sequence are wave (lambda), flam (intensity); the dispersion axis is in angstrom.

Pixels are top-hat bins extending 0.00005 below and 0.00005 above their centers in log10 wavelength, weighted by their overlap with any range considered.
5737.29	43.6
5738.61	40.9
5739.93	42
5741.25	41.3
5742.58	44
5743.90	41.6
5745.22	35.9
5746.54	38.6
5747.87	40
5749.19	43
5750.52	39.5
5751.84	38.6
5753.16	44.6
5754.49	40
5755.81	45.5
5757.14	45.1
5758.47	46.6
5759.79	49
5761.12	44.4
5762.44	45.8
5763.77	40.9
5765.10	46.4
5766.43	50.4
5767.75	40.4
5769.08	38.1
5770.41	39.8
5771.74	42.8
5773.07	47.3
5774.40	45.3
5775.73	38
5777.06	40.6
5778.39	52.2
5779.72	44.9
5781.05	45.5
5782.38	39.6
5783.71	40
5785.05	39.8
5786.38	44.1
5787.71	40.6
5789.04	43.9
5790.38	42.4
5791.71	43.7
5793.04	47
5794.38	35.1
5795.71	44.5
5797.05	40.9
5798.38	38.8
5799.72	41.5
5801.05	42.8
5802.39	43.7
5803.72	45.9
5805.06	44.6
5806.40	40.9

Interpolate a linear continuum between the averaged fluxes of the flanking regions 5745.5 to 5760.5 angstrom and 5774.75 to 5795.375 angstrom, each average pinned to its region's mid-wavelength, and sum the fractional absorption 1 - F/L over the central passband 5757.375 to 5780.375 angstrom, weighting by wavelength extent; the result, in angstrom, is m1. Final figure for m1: -0.9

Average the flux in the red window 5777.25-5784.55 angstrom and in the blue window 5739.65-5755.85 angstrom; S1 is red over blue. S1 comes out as 1.1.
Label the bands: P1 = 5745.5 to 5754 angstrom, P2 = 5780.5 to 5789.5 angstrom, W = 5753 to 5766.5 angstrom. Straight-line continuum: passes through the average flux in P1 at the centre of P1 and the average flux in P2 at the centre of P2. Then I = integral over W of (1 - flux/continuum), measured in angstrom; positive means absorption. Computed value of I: -1.4 angstrom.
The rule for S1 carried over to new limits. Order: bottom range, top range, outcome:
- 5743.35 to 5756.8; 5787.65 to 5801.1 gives 1.03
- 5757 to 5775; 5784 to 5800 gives 0.94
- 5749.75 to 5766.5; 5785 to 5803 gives 0.95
